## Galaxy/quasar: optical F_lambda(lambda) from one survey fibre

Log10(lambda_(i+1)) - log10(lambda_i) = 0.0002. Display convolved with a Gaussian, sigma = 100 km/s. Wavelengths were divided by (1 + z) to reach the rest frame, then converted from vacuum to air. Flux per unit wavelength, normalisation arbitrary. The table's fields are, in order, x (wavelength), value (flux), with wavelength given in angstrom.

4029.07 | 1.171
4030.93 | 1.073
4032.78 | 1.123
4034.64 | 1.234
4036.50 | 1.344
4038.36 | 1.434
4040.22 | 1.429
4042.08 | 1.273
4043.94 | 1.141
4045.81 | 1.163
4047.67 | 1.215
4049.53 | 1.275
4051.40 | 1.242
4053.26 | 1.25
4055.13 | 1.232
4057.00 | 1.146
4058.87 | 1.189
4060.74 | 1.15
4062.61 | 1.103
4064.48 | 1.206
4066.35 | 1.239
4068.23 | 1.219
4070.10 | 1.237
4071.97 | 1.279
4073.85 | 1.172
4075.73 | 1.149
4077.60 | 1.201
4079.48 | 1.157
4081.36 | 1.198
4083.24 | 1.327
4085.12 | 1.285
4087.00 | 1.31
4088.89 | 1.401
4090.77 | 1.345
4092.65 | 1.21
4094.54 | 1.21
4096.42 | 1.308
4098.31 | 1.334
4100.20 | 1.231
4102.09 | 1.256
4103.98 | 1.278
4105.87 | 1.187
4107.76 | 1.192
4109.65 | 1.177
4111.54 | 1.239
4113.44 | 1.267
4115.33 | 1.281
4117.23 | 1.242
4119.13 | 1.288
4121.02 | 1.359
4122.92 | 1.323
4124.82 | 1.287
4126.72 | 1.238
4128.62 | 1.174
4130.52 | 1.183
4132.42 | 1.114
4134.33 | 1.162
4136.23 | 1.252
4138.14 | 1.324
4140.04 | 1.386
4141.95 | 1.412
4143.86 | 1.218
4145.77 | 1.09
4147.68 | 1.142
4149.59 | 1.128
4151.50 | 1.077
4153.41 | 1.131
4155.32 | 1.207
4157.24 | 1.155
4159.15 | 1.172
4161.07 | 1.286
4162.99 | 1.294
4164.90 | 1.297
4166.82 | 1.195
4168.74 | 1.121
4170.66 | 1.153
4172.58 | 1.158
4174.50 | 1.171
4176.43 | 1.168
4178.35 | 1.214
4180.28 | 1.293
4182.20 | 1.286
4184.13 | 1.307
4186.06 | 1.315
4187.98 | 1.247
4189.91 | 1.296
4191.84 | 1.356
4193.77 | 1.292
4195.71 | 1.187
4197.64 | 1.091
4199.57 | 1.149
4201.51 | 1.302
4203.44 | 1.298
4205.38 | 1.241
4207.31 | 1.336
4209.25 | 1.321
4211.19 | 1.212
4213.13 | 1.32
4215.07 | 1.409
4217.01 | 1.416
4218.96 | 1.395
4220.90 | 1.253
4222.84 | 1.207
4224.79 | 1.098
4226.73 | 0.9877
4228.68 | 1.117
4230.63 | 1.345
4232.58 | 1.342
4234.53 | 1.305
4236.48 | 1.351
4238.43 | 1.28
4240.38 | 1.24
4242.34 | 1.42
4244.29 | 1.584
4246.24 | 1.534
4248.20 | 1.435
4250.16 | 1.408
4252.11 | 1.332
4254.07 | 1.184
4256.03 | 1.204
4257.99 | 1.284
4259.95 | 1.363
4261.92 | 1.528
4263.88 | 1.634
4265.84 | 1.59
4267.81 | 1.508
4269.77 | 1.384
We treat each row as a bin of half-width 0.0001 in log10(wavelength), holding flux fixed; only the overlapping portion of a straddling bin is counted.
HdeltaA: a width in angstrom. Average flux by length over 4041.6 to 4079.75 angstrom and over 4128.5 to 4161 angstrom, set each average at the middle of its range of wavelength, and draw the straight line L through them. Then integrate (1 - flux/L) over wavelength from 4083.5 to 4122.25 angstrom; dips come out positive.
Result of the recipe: -2.3 angstrom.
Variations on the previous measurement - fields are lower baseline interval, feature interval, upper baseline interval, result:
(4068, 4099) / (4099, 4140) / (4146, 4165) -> -0.9 angstrom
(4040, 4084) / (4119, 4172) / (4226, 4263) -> 2.0 angstrom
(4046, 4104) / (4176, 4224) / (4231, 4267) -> 2.5 angstrom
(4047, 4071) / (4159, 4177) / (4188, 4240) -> 0.6 angstrom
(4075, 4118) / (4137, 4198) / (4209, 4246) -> 2.5 angstrom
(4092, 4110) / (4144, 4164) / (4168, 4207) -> 1.1 angstrom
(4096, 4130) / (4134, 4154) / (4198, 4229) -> 0.7 angstrom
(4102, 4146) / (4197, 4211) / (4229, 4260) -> 0.7 angstrom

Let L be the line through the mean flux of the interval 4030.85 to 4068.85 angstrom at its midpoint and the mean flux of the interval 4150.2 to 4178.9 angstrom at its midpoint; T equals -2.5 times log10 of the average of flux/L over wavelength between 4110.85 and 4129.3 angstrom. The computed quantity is -0.06 mag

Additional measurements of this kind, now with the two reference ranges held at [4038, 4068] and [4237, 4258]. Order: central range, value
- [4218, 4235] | 0.10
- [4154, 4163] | 0.08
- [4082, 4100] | -0.04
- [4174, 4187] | 0.05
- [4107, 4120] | 0.02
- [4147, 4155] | 0.15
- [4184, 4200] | 0.06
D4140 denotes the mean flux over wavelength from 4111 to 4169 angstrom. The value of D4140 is 1.23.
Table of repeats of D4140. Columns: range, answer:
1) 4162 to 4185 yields 1.22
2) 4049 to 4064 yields 1.2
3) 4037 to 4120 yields 1.24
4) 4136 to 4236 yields 1.24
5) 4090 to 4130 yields 1.26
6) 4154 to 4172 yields 1.21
